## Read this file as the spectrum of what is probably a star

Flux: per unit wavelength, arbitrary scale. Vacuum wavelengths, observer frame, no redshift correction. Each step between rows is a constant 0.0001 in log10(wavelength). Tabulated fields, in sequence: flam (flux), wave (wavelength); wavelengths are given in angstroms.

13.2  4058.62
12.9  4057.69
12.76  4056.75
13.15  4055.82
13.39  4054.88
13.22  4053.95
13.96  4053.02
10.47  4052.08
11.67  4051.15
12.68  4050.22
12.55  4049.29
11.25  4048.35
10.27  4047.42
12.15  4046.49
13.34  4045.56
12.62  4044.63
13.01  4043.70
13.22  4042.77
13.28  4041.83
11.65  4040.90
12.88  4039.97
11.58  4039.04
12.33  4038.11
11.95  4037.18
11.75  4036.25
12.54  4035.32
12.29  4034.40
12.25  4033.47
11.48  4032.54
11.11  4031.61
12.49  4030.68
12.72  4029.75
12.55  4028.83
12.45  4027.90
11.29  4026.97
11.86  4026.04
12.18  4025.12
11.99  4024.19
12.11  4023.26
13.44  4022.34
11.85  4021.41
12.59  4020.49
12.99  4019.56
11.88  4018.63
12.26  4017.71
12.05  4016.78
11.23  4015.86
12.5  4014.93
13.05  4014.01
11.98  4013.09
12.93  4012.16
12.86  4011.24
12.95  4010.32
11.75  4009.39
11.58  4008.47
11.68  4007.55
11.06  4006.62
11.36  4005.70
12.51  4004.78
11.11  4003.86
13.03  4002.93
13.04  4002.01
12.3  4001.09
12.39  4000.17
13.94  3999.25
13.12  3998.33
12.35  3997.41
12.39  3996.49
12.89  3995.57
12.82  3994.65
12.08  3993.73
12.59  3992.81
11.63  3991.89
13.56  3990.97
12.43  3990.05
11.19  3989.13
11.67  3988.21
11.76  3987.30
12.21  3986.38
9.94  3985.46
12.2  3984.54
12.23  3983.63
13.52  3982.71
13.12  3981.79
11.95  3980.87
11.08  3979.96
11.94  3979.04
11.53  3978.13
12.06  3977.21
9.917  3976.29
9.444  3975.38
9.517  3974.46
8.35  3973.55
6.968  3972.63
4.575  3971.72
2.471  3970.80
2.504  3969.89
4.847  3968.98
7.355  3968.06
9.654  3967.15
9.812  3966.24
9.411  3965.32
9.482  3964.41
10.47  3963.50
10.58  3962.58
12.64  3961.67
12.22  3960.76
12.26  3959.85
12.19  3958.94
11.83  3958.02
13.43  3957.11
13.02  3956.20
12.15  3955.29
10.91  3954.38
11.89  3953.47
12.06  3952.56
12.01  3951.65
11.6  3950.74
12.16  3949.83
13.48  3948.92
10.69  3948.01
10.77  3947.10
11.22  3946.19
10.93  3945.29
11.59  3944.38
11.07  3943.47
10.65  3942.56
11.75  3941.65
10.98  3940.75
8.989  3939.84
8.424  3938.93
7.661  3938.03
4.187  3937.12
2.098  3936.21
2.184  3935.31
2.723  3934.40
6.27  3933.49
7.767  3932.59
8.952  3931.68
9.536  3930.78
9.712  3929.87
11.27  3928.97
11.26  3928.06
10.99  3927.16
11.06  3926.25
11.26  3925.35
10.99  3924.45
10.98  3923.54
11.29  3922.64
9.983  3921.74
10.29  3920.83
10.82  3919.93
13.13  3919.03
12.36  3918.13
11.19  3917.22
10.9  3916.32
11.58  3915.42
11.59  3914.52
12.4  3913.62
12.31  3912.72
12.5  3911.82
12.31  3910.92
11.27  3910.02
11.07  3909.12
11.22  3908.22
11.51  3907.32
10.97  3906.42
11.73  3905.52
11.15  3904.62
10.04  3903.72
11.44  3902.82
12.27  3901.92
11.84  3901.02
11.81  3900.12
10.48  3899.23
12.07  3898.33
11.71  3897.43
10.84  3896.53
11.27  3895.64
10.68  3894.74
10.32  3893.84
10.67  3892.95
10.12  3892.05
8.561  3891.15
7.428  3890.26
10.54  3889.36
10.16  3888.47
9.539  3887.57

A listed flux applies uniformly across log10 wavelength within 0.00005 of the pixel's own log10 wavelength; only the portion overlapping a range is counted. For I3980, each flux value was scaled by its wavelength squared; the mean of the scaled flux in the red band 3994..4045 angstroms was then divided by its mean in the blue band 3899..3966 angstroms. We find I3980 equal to 1.21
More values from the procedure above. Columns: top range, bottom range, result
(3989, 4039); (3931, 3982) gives 1.31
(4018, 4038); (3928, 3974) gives 1.35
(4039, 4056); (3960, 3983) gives 1.37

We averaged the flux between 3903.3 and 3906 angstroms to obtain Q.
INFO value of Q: 11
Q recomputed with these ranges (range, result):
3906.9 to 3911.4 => 11.5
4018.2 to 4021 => 12.5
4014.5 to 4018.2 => 12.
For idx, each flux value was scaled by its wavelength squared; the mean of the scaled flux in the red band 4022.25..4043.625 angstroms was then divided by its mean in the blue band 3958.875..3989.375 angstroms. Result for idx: 1.26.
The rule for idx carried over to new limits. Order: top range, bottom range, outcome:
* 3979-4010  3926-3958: 1.26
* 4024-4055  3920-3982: 1.30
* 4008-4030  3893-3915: 1.14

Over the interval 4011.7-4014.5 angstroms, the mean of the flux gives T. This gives 12.7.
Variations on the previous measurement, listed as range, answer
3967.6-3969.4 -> 6.13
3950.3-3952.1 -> 11.8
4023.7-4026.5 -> 12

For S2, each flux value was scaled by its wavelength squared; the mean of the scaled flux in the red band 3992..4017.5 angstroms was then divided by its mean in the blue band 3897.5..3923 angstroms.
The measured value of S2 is 1.13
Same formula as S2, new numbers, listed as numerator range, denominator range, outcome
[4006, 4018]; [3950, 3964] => 1.04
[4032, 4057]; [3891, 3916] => 1.17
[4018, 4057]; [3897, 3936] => 1.24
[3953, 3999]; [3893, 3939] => 1.09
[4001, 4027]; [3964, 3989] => 1.29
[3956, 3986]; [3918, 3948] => 1.08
